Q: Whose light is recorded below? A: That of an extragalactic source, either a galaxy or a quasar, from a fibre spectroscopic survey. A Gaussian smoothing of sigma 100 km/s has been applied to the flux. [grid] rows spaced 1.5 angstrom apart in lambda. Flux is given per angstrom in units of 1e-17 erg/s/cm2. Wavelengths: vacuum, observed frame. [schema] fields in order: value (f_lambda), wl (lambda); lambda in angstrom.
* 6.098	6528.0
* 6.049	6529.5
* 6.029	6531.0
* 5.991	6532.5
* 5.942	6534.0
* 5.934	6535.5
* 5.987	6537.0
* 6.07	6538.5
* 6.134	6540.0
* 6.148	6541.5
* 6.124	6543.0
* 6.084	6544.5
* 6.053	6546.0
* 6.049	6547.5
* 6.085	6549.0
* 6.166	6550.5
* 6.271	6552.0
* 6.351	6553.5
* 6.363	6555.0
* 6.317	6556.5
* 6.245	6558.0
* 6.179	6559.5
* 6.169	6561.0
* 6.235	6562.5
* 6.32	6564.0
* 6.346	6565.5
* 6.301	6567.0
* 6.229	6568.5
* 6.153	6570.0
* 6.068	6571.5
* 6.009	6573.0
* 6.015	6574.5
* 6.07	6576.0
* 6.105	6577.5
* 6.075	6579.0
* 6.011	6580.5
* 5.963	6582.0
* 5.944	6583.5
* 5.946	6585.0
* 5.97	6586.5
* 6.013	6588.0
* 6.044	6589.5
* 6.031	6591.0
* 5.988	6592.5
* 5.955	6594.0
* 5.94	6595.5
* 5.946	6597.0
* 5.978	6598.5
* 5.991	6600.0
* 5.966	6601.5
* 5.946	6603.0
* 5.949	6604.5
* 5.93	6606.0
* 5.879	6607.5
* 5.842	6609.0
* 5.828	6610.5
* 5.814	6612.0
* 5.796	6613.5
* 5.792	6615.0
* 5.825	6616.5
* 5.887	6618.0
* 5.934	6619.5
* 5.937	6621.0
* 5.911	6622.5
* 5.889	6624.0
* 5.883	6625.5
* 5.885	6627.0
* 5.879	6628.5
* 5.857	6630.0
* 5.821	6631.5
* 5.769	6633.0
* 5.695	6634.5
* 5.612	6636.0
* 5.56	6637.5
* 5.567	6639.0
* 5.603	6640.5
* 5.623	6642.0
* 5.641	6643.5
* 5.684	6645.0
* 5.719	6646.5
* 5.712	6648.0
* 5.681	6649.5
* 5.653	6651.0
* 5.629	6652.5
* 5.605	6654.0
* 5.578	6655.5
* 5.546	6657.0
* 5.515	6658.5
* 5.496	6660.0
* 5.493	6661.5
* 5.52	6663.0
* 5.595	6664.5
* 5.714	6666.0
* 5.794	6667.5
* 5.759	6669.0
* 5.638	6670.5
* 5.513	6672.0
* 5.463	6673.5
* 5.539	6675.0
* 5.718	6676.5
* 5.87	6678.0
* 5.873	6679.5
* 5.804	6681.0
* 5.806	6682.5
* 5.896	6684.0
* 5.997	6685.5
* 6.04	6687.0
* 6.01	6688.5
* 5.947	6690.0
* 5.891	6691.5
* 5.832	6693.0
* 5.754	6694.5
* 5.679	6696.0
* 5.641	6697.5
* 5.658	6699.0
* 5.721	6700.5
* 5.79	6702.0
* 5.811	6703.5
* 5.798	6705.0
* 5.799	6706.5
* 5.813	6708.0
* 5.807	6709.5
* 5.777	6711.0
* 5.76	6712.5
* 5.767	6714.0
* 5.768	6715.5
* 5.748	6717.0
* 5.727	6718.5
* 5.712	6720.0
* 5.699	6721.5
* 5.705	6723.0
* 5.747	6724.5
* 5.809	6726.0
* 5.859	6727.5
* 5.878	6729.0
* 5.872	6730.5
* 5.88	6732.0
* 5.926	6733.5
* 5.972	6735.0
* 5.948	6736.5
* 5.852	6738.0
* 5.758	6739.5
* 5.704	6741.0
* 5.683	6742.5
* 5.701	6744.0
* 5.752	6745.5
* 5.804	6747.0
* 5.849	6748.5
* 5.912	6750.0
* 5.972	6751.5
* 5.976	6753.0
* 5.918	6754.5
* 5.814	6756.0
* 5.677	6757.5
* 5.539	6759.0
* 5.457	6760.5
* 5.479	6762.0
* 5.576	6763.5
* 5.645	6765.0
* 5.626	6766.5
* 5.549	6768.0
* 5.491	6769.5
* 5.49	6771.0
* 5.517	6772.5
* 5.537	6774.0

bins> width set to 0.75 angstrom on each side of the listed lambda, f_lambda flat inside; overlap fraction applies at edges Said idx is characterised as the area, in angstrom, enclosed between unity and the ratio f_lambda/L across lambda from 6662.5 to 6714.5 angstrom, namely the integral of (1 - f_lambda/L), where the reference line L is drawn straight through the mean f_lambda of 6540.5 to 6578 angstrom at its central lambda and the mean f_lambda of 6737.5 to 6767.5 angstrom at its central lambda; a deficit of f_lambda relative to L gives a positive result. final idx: 1.00 angstrom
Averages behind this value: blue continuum 6.18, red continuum 5.73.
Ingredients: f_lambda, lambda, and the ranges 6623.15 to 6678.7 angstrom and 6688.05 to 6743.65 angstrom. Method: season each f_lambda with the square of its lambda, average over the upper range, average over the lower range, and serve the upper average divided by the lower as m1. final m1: 1.04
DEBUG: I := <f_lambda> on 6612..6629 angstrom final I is 5.87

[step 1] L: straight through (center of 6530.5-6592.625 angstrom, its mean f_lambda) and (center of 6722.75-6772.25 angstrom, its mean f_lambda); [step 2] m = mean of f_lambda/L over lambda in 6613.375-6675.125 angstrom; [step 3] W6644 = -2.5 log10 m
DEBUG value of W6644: 0.05 mag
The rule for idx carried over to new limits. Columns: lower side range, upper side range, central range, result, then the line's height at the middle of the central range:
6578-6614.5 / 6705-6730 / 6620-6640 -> 0.4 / 5.9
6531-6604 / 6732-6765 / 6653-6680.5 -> 1.3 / 5.92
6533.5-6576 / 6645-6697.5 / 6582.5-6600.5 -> 0.1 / 6.02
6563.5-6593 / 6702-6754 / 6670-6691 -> 0.4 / 5.9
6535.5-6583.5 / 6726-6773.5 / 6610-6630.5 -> 0.5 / 6.02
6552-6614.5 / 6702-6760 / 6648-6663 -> 0.9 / 5.93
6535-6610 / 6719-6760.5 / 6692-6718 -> 0.4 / 5.86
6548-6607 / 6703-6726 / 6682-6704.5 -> -0.1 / 5.81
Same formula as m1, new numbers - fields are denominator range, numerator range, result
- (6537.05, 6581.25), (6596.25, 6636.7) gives 0.97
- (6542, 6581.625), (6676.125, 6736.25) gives 0.99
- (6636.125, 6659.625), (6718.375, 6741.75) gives 1.06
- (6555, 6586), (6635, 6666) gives 0.94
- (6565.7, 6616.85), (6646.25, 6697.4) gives 0.98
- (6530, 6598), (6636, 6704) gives 0.97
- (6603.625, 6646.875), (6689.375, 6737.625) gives 1.03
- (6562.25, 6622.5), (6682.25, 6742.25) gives 1.01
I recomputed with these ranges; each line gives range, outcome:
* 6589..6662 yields 5.79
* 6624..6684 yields 5.68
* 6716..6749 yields 5.8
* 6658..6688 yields 5.71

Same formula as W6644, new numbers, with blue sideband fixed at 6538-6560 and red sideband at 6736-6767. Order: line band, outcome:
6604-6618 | 0.035 mag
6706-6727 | 0.011 mag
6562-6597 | 0.007 mag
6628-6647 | 0.055 mag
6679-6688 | -0.003 mag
